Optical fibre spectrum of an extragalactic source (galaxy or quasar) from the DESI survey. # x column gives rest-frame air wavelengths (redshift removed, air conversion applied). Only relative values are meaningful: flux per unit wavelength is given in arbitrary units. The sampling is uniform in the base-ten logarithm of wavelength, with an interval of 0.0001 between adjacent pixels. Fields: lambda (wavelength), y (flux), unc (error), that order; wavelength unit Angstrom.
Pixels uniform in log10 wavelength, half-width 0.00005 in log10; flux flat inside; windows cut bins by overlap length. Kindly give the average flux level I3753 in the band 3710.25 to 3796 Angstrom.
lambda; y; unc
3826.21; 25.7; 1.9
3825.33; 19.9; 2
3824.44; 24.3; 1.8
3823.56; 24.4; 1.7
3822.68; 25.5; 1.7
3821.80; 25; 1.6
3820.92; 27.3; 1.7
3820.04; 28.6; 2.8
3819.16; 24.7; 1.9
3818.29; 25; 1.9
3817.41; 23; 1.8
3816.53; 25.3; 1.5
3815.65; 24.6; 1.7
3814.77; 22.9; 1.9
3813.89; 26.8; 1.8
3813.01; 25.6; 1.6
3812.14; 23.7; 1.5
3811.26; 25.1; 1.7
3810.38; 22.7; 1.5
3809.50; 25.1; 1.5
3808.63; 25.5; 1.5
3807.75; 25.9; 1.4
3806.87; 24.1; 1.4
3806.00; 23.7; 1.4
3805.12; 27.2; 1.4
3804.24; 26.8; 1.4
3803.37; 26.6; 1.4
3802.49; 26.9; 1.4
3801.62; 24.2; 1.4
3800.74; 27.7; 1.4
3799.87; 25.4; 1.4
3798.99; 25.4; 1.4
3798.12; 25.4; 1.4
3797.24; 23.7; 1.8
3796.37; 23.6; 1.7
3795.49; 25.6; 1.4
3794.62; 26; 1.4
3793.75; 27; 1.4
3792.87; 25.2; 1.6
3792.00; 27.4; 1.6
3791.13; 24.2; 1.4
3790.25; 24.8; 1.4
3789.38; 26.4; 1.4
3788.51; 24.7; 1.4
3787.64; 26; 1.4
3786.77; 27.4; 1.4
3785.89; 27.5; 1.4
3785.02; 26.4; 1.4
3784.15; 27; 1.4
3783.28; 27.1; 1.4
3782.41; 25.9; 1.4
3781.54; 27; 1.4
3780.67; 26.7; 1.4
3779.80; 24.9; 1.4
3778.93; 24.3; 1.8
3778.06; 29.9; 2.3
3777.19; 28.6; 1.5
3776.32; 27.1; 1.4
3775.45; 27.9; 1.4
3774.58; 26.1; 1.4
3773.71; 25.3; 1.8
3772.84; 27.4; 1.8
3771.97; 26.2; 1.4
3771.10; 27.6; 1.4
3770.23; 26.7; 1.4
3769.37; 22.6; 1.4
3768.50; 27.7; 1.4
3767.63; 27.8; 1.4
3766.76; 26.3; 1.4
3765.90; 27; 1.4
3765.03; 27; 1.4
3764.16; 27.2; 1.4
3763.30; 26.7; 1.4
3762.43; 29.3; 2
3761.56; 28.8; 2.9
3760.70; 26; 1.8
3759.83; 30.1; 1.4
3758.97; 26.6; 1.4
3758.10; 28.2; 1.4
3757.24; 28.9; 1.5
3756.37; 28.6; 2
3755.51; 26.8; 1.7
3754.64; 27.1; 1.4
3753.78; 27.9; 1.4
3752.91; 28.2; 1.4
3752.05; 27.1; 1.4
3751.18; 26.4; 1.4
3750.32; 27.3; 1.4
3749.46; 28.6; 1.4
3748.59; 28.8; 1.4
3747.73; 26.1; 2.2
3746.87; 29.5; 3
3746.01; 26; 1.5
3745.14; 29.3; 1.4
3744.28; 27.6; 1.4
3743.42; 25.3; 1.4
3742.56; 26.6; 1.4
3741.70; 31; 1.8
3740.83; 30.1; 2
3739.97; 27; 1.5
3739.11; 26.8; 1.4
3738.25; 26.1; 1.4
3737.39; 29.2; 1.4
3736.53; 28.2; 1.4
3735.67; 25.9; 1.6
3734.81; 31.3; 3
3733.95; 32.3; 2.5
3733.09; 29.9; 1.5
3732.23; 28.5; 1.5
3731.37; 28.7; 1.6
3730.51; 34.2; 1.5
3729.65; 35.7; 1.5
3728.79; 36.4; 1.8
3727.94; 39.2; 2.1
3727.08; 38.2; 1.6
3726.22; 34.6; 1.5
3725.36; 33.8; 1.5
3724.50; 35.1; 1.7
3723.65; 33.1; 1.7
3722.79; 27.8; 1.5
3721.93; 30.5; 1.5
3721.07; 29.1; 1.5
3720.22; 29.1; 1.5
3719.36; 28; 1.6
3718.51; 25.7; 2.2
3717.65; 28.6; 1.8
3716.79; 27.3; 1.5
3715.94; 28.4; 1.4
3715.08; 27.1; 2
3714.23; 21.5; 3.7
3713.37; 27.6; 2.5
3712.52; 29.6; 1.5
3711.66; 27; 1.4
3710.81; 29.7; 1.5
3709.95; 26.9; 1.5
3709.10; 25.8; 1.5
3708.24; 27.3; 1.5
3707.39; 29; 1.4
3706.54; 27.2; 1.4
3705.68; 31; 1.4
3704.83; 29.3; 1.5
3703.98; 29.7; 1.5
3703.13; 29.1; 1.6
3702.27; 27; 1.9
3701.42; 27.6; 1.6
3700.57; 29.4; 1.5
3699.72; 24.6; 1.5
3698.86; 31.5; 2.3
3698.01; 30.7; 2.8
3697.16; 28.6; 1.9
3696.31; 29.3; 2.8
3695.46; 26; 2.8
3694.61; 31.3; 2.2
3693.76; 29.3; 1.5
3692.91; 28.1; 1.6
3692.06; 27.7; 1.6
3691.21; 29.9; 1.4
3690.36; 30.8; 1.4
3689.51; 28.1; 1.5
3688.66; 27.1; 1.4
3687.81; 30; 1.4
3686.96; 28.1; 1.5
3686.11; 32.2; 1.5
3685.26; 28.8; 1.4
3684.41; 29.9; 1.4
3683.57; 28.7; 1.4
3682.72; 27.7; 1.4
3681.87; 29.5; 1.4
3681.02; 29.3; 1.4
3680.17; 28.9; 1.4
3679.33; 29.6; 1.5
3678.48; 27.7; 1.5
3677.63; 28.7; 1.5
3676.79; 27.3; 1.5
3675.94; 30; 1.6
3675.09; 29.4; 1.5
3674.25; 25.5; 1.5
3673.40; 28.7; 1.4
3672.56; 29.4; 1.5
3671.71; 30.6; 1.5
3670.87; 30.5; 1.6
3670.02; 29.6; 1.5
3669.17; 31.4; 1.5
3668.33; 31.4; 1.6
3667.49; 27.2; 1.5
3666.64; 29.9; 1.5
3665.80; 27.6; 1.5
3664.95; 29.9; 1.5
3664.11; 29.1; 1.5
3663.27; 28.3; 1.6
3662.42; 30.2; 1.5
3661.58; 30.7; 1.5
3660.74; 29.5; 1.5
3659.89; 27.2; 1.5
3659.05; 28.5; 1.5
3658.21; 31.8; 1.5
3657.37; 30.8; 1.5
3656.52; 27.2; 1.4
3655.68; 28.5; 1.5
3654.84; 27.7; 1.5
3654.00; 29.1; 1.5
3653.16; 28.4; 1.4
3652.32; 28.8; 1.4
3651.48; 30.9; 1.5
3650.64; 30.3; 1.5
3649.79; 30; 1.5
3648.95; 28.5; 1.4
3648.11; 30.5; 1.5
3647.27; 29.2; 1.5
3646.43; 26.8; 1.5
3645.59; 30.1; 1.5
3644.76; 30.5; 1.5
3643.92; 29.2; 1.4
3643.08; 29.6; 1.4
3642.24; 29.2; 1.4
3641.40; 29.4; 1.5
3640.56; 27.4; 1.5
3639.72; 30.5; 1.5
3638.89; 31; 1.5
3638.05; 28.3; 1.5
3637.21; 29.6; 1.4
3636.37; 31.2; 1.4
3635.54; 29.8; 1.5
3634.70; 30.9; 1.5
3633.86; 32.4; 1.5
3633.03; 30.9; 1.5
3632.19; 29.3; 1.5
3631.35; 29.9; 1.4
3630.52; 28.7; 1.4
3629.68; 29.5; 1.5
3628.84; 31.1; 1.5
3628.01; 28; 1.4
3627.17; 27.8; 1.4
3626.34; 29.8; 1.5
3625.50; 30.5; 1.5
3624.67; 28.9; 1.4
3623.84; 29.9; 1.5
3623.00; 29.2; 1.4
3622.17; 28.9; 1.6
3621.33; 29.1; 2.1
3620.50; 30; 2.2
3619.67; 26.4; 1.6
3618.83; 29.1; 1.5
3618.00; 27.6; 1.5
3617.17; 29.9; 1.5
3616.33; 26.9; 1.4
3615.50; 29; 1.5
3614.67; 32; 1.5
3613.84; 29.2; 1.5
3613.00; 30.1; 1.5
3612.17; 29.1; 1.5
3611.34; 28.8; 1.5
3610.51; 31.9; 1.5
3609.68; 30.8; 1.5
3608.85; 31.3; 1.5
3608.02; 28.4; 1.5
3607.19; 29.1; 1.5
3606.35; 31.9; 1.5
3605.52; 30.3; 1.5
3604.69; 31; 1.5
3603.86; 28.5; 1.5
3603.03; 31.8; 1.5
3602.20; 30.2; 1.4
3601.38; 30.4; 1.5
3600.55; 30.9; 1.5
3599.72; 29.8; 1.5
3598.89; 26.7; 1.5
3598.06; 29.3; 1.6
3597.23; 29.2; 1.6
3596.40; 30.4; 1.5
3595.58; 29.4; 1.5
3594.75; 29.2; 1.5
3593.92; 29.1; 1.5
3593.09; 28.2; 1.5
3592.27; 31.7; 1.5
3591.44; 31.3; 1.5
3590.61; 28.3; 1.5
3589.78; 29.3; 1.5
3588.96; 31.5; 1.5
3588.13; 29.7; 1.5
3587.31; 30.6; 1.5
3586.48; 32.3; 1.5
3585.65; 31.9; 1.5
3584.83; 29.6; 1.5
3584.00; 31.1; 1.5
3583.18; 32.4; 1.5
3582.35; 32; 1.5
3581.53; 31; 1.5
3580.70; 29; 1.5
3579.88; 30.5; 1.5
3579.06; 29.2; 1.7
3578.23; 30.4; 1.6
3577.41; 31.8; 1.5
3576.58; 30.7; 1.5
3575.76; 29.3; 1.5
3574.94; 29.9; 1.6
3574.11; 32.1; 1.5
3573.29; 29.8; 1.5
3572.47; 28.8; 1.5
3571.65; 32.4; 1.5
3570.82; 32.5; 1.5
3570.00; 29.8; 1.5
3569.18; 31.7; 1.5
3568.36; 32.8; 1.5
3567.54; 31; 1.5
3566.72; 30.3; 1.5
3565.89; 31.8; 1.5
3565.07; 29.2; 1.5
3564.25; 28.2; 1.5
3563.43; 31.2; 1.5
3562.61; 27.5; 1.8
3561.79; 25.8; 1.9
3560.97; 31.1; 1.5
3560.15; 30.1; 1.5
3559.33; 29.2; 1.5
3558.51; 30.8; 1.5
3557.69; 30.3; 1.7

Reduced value 28.1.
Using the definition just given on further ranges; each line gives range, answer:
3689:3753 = 29.1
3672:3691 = 28.9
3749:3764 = 27.8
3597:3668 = 29.5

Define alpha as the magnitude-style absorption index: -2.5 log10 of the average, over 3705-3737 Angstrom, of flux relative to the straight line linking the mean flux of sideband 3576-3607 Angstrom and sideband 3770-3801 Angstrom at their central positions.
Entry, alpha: -0.09 mag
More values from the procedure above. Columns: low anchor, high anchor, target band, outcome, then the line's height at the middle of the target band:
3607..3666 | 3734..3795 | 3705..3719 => 0.023 mag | 28.1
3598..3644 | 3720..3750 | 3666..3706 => 0.035 mag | 30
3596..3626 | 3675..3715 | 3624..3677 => -0.012 mag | 29.1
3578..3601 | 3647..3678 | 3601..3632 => 0.008 mag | 29.8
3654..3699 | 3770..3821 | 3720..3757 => -0.087 mag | 27.4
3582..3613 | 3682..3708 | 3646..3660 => 0.013 mag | 29.5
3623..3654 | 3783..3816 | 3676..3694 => -0.019 mag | 28.4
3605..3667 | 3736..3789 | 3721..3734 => -0.185 mag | 27.9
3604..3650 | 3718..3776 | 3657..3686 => 0.002 mag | 29.3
